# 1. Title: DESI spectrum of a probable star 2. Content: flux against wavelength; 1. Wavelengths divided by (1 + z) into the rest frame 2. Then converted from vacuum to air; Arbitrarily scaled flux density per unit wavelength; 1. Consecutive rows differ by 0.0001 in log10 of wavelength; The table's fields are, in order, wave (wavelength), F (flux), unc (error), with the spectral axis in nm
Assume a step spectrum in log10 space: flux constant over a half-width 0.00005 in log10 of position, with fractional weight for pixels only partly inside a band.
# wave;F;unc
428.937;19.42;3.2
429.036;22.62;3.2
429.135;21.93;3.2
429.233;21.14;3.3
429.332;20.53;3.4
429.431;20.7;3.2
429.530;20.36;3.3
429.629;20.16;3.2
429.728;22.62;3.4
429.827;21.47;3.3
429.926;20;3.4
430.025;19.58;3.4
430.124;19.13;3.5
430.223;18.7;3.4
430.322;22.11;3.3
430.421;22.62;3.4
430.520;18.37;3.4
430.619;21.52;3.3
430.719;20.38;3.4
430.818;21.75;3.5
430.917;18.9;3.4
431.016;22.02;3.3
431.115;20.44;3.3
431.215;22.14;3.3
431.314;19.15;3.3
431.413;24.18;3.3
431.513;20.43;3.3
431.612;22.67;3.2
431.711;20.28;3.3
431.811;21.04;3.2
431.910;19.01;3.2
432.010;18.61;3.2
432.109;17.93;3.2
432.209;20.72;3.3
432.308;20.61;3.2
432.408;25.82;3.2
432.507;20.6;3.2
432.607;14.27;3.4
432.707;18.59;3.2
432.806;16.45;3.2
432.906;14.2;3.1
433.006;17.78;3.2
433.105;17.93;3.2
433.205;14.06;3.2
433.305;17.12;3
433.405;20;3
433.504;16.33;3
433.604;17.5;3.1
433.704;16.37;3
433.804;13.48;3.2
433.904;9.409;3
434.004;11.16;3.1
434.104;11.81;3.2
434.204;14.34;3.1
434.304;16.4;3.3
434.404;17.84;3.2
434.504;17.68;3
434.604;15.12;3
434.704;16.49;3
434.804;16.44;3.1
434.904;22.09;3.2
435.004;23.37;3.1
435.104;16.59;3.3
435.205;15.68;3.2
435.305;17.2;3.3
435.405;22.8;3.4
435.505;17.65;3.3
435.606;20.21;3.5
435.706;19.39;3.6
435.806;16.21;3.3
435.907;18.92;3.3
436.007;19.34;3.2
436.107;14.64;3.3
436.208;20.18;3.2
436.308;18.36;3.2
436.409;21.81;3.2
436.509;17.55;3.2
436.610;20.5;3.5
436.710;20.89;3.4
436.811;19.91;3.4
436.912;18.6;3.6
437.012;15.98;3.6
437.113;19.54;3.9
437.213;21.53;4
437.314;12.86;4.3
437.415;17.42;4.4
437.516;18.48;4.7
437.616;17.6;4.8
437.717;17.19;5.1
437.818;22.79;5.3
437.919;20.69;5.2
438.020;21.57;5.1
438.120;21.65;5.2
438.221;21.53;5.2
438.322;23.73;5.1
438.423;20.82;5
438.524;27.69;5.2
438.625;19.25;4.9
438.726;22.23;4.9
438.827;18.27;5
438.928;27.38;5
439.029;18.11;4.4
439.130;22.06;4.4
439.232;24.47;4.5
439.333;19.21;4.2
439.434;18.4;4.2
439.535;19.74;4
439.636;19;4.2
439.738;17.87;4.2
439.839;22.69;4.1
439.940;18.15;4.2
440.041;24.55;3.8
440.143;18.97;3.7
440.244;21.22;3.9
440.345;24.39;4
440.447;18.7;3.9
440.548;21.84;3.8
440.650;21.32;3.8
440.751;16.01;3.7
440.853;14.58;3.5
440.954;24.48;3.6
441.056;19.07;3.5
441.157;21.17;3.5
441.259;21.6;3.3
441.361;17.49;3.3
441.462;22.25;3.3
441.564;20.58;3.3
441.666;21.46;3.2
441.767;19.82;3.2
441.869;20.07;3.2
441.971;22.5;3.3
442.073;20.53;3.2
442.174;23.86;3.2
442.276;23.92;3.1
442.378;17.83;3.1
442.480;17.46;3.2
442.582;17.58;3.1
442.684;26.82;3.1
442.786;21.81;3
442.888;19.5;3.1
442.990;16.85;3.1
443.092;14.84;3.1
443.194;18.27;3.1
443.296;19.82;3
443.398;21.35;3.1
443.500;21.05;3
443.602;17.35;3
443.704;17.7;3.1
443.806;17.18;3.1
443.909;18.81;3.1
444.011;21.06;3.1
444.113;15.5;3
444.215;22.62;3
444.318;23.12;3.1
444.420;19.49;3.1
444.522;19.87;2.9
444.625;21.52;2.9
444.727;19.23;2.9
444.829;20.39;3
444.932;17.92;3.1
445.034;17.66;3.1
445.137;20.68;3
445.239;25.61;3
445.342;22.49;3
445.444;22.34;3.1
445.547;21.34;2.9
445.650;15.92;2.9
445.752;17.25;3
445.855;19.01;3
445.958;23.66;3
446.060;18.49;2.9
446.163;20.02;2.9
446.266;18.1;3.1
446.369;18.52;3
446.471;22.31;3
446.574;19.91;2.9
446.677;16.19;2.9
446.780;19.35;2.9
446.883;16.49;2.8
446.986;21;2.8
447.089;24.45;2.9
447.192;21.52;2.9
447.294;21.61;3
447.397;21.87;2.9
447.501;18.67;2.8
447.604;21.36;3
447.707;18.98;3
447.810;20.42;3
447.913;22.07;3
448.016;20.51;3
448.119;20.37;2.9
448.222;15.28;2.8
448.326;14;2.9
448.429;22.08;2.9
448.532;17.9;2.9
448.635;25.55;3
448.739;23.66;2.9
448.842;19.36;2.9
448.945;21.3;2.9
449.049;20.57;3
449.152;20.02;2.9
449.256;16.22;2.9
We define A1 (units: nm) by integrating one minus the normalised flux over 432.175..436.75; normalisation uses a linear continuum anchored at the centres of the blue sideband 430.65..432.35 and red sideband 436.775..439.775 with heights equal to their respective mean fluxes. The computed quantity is 0.63 nm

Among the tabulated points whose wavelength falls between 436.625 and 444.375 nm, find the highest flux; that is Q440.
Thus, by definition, 27.69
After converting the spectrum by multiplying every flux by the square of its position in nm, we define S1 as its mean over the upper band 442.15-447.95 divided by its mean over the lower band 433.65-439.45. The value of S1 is 1.10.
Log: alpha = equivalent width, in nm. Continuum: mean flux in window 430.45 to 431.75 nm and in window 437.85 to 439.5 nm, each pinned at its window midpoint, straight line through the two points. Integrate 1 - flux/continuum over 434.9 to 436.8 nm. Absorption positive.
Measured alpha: 0.21 nm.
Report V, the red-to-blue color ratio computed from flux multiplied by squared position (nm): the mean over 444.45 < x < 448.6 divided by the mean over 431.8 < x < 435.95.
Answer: 1.21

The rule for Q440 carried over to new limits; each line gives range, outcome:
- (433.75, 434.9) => 17.84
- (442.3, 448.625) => 26.82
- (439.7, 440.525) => 24.55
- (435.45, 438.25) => 22.79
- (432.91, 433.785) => 20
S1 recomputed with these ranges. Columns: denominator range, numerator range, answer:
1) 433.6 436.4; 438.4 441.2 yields 1.24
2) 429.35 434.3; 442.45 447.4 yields 1.12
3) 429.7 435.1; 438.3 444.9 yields 1.14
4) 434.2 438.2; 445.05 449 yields 1.14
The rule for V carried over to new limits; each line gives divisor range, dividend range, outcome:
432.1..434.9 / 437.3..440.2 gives 1.26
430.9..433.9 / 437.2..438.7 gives 1.11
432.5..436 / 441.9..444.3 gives 1.22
